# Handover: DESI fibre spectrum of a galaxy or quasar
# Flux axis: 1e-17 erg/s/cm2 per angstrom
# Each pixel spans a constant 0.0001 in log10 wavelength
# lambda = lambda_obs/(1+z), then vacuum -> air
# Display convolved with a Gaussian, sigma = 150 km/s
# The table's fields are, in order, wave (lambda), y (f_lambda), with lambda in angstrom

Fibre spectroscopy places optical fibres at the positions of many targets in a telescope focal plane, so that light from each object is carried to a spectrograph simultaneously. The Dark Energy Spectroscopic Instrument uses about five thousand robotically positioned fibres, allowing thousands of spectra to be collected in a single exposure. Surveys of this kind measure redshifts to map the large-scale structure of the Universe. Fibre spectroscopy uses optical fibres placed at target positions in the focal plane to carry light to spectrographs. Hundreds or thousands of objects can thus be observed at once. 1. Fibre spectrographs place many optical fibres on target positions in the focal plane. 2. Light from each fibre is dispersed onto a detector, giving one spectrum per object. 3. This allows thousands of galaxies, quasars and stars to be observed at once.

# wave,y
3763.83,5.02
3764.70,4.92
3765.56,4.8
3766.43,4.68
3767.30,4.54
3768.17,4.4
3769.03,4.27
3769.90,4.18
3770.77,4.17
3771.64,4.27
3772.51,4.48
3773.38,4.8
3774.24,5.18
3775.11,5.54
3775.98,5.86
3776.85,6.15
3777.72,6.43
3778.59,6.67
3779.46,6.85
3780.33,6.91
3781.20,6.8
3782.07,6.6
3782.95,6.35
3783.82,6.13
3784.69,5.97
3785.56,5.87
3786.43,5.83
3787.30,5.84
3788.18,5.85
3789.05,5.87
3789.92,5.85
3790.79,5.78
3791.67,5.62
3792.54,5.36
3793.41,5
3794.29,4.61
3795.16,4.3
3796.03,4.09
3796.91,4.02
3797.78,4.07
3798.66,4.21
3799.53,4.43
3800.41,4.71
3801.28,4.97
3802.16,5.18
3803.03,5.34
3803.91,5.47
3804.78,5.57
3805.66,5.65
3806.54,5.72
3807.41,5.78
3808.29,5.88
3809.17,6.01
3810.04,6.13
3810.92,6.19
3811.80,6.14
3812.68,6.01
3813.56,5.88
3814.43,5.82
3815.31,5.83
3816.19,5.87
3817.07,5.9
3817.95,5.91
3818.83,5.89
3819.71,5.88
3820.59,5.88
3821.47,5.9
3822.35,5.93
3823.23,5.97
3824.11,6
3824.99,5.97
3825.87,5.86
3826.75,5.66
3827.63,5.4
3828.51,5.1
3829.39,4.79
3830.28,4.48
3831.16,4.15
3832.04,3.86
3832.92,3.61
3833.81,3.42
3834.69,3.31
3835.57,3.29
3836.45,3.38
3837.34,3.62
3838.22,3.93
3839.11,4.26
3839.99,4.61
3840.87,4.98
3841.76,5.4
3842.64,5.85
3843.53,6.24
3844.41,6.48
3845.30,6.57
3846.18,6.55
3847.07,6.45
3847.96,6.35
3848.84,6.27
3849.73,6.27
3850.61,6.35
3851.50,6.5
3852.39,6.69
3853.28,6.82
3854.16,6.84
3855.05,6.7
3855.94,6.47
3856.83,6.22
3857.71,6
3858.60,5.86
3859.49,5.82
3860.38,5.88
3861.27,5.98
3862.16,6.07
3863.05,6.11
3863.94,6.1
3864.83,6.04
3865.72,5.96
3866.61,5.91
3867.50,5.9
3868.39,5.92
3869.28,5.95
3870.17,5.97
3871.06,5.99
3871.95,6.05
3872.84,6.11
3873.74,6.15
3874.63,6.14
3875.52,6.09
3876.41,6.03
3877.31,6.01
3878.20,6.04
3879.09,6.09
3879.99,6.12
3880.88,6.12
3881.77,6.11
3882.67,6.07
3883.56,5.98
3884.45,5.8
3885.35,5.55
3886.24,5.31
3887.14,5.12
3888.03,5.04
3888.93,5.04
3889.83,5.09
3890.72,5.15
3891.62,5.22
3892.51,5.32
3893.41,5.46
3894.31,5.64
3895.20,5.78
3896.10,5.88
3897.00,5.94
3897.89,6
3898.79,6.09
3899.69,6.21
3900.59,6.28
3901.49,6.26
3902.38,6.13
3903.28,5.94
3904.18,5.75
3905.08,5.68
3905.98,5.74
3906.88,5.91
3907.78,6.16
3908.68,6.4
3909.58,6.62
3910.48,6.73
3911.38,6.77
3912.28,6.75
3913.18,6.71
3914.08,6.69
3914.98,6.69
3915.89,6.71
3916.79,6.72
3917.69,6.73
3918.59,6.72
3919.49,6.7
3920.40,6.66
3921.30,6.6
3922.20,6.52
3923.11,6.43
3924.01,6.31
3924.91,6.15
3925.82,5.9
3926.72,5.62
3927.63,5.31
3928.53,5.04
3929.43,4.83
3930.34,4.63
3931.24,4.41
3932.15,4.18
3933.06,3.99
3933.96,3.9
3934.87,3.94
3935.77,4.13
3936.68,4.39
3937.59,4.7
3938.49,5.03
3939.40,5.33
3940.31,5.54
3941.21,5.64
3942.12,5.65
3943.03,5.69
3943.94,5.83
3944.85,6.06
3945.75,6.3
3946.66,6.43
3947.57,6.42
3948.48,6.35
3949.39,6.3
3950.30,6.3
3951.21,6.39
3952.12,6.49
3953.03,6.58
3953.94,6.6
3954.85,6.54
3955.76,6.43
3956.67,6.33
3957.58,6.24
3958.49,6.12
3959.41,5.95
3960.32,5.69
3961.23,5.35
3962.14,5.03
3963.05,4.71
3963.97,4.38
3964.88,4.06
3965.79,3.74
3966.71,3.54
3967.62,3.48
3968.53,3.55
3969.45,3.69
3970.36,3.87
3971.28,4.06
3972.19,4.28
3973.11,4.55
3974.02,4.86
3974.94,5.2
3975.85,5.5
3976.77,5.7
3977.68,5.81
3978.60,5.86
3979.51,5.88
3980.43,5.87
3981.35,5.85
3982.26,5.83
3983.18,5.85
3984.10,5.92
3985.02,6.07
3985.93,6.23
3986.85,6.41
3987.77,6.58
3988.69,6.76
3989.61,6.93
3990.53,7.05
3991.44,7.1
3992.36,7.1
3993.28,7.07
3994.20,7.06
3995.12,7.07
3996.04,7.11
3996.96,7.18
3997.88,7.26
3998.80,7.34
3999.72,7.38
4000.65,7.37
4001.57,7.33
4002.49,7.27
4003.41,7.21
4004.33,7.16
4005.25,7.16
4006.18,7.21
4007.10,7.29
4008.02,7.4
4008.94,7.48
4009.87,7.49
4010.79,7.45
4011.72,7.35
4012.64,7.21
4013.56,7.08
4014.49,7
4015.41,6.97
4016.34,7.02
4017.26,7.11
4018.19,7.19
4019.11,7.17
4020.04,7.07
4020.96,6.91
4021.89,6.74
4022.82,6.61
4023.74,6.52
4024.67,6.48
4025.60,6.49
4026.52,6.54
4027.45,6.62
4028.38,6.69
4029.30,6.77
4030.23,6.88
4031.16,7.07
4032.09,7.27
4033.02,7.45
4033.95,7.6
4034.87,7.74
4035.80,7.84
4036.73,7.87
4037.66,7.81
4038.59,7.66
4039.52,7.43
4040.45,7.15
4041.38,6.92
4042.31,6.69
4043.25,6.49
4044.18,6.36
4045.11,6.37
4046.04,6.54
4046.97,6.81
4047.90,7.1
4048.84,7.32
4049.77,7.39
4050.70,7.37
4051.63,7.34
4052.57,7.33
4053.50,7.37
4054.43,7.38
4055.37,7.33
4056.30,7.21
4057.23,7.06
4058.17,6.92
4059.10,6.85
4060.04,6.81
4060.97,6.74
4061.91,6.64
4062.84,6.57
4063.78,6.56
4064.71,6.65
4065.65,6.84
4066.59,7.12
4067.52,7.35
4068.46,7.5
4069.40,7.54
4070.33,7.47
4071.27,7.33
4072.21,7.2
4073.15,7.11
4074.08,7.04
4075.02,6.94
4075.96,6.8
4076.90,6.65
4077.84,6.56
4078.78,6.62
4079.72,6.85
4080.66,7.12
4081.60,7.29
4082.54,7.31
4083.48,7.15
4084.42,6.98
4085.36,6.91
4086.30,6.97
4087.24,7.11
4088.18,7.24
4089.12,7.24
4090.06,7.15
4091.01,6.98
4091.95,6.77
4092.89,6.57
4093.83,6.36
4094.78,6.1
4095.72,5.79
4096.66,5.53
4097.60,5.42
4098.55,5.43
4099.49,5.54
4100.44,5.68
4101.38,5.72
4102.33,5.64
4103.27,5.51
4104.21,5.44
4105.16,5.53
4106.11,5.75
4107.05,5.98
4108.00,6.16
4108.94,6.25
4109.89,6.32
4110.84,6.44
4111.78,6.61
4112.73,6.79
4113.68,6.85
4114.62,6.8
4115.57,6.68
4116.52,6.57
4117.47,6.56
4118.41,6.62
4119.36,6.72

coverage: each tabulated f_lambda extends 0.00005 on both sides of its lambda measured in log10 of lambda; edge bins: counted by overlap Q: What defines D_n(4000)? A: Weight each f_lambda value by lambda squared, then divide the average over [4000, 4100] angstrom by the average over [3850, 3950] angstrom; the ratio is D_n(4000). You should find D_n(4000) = 1.3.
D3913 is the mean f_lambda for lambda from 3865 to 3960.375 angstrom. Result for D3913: 5.88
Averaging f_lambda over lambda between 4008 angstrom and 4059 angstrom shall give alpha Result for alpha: 7.09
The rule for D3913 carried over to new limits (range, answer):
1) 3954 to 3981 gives 5.07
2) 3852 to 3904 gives 5.94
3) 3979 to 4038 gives 6.96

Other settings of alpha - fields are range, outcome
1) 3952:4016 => 6.15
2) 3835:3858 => 5.72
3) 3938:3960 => 6.1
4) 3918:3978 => 5.37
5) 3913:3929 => 6.34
